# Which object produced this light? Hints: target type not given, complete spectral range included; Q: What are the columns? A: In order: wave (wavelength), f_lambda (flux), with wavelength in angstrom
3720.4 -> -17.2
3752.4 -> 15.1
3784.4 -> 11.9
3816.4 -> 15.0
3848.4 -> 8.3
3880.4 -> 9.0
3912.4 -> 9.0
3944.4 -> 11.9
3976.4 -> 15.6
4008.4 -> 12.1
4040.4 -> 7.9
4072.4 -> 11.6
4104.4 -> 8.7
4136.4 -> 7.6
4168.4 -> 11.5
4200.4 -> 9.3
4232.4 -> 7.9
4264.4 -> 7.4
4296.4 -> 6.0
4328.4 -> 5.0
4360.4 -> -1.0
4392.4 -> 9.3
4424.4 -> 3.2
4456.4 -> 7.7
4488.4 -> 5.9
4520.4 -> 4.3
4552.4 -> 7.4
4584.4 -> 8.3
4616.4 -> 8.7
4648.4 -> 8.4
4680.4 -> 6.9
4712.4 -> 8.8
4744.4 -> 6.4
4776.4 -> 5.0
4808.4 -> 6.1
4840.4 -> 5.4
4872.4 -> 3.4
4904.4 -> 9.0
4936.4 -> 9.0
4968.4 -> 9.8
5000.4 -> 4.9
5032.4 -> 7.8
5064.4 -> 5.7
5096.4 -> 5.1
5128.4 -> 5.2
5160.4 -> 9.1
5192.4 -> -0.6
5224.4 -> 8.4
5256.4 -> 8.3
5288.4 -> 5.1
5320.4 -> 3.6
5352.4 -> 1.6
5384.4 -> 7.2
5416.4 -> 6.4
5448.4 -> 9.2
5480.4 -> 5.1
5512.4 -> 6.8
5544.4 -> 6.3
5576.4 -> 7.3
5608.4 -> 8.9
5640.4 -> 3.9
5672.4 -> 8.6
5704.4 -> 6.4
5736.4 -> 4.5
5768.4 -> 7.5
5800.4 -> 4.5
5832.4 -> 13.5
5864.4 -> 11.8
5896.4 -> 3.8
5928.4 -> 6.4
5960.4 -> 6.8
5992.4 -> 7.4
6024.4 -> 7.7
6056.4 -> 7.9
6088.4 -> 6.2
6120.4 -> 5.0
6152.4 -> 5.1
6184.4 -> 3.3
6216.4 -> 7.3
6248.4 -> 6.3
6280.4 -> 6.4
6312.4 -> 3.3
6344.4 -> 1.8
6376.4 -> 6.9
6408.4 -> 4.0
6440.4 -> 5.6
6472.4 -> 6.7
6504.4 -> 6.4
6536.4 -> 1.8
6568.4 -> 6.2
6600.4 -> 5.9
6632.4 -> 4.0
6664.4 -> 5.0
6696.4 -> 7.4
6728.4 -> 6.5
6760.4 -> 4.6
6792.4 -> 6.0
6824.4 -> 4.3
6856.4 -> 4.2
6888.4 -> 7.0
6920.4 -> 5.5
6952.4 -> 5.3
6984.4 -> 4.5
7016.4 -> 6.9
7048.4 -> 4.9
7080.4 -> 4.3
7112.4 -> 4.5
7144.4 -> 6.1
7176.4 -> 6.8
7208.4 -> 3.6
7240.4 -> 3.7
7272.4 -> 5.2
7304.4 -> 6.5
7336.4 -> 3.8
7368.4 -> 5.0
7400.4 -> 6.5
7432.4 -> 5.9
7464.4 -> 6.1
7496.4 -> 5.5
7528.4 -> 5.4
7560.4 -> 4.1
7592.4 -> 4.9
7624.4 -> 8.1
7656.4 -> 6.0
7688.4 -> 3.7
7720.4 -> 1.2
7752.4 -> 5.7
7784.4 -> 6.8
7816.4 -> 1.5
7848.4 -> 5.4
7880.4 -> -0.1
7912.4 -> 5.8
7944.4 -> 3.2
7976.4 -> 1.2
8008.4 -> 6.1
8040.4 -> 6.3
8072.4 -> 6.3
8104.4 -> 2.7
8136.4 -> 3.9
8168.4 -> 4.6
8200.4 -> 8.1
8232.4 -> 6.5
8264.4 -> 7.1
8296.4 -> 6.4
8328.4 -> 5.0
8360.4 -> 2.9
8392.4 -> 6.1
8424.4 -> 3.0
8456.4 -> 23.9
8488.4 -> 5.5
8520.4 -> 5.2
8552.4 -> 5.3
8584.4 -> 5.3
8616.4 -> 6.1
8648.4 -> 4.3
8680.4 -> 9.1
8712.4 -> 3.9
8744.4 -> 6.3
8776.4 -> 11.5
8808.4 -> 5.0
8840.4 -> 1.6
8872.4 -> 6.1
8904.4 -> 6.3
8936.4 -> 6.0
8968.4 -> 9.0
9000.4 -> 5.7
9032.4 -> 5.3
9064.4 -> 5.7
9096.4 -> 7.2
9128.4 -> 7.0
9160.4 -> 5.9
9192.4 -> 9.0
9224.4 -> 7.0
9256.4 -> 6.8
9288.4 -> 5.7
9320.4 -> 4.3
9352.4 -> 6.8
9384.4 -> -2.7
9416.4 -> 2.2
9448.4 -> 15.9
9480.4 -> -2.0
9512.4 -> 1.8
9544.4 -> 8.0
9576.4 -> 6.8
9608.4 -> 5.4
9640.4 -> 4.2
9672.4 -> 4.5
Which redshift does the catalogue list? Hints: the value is 1.271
